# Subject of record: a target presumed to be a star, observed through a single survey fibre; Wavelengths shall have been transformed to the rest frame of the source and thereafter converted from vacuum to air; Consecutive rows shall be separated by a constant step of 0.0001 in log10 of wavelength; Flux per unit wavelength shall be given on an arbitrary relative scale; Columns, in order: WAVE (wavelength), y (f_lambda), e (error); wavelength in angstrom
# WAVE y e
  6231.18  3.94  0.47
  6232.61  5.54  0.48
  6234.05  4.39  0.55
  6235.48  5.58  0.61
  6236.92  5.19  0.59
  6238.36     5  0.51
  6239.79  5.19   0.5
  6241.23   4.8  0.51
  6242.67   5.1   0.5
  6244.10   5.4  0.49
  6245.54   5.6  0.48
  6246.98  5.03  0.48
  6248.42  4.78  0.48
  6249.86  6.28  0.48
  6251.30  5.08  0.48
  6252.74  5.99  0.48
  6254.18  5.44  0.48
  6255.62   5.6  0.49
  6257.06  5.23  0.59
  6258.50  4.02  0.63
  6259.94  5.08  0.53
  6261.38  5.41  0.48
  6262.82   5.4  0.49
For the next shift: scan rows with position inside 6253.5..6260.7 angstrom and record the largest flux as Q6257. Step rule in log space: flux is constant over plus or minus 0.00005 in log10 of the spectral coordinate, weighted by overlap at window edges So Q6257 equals 5.6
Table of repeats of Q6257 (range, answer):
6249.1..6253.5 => 6.28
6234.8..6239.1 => 5.58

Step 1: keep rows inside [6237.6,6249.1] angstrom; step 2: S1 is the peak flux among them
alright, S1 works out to 5.6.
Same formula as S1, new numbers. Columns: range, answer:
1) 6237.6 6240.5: 5.19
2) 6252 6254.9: 5.99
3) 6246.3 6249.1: 5.03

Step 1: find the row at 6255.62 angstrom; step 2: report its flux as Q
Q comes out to 5.6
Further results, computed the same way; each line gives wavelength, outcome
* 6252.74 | 5.99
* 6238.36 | 5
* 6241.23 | 4.8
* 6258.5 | 4.02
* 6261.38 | 5.41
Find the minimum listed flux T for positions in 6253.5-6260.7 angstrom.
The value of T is 4.02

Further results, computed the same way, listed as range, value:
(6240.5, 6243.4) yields 4.8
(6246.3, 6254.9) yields 4.78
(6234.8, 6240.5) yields 5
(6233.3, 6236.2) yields 4.39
